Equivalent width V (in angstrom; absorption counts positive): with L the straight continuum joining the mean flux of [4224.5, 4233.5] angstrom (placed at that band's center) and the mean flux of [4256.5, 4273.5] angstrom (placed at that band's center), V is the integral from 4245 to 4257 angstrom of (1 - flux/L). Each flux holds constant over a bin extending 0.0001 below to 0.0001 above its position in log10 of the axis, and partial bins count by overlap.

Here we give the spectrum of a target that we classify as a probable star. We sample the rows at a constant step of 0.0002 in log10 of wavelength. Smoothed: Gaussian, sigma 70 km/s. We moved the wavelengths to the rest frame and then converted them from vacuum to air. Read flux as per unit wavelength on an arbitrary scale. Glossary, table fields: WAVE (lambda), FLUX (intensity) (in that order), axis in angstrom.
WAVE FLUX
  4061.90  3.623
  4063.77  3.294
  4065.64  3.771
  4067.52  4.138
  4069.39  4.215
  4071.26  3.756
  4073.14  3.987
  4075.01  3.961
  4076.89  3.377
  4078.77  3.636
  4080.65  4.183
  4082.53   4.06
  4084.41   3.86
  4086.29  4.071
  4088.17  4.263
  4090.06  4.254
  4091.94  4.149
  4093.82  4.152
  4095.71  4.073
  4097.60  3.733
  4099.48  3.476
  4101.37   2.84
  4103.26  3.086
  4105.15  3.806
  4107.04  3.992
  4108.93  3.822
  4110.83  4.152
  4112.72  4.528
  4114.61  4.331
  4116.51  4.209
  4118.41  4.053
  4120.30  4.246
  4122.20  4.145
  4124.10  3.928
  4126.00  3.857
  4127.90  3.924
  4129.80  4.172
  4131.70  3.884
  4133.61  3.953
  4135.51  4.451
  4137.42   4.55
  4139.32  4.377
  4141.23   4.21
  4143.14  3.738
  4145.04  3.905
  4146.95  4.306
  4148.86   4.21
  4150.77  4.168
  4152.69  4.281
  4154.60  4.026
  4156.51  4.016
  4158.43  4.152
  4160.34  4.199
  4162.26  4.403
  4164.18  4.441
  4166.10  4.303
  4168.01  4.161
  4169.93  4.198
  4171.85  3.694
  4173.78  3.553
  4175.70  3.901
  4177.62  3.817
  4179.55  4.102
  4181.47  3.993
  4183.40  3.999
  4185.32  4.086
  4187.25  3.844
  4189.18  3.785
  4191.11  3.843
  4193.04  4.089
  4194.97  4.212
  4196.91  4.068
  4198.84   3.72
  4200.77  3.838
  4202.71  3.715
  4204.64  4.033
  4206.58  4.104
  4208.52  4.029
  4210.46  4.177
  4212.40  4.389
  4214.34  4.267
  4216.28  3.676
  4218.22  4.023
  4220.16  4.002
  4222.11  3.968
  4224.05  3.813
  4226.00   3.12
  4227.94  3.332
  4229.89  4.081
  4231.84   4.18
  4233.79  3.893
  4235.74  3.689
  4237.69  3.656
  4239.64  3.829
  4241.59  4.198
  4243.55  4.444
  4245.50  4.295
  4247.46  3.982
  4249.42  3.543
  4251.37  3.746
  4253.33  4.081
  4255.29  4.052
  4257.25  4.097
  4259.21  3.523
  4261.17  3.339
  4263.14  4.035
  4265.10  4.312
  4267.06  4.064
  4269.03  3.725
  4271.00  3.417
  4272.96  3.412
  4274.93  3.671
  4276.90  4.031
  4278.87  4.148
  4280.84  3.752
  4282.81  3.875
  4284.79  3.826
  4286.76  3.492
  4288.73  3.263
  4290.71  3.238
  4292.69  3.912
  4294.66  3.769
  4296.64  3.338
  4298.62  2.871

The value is -0.6 angstrom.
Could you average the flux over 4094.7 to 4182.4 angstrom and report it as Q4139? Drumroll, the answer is 4.03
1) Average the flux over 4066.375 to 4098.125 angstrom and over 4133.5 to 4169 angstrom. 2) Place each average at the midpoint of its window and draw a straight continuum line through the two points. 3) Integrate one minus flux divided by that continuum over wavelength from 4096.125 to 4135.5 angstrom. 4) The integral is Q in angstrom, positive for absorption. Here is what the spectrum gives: 1.7 angstrom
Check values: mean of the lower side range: 3.99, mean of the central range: 3.92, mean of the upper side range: 4.21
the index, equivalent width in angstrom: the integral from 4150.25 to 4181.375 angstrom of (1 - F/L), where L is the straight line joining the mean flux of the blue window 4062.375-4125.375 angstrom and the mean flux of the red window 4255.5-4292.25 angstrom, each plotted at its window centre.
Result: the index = -1.88 angstrom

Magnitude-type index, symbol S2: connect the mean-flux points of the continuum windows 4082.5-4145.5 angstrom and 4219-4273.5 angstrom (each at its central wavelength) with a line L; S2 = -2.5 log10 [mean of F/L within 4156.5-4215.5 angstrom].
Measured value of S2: -0.030 mag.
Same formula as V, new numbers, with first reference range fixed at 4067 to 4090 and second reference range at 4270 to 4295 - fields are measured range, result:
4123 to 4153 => -1.8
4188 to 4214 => -1.5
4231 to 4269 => -2.2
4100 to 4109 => 1.0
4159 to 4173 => -1.3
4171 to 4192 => -0.3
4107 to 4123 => -1.1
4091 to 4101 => 0.2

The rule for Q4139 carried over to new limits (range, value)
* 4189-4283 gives 3.9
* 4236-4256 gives 3.97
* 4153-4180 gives 4.07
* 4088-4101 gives 3.95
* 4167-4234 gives 3.94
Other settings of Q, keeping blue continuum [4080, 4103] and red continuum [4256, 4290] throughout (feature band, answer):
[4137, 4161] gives -1.9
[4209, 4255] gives -1.7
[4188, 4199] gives -0.4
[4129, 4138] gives -0.7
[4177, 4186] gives -0.4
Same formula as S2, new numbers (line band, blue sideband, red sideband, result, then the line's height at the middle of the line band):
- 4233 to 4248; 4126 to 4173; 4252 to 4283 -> -0.024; 3.91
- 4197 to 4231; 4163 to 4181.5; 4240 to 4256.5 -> 0.034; 4.03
